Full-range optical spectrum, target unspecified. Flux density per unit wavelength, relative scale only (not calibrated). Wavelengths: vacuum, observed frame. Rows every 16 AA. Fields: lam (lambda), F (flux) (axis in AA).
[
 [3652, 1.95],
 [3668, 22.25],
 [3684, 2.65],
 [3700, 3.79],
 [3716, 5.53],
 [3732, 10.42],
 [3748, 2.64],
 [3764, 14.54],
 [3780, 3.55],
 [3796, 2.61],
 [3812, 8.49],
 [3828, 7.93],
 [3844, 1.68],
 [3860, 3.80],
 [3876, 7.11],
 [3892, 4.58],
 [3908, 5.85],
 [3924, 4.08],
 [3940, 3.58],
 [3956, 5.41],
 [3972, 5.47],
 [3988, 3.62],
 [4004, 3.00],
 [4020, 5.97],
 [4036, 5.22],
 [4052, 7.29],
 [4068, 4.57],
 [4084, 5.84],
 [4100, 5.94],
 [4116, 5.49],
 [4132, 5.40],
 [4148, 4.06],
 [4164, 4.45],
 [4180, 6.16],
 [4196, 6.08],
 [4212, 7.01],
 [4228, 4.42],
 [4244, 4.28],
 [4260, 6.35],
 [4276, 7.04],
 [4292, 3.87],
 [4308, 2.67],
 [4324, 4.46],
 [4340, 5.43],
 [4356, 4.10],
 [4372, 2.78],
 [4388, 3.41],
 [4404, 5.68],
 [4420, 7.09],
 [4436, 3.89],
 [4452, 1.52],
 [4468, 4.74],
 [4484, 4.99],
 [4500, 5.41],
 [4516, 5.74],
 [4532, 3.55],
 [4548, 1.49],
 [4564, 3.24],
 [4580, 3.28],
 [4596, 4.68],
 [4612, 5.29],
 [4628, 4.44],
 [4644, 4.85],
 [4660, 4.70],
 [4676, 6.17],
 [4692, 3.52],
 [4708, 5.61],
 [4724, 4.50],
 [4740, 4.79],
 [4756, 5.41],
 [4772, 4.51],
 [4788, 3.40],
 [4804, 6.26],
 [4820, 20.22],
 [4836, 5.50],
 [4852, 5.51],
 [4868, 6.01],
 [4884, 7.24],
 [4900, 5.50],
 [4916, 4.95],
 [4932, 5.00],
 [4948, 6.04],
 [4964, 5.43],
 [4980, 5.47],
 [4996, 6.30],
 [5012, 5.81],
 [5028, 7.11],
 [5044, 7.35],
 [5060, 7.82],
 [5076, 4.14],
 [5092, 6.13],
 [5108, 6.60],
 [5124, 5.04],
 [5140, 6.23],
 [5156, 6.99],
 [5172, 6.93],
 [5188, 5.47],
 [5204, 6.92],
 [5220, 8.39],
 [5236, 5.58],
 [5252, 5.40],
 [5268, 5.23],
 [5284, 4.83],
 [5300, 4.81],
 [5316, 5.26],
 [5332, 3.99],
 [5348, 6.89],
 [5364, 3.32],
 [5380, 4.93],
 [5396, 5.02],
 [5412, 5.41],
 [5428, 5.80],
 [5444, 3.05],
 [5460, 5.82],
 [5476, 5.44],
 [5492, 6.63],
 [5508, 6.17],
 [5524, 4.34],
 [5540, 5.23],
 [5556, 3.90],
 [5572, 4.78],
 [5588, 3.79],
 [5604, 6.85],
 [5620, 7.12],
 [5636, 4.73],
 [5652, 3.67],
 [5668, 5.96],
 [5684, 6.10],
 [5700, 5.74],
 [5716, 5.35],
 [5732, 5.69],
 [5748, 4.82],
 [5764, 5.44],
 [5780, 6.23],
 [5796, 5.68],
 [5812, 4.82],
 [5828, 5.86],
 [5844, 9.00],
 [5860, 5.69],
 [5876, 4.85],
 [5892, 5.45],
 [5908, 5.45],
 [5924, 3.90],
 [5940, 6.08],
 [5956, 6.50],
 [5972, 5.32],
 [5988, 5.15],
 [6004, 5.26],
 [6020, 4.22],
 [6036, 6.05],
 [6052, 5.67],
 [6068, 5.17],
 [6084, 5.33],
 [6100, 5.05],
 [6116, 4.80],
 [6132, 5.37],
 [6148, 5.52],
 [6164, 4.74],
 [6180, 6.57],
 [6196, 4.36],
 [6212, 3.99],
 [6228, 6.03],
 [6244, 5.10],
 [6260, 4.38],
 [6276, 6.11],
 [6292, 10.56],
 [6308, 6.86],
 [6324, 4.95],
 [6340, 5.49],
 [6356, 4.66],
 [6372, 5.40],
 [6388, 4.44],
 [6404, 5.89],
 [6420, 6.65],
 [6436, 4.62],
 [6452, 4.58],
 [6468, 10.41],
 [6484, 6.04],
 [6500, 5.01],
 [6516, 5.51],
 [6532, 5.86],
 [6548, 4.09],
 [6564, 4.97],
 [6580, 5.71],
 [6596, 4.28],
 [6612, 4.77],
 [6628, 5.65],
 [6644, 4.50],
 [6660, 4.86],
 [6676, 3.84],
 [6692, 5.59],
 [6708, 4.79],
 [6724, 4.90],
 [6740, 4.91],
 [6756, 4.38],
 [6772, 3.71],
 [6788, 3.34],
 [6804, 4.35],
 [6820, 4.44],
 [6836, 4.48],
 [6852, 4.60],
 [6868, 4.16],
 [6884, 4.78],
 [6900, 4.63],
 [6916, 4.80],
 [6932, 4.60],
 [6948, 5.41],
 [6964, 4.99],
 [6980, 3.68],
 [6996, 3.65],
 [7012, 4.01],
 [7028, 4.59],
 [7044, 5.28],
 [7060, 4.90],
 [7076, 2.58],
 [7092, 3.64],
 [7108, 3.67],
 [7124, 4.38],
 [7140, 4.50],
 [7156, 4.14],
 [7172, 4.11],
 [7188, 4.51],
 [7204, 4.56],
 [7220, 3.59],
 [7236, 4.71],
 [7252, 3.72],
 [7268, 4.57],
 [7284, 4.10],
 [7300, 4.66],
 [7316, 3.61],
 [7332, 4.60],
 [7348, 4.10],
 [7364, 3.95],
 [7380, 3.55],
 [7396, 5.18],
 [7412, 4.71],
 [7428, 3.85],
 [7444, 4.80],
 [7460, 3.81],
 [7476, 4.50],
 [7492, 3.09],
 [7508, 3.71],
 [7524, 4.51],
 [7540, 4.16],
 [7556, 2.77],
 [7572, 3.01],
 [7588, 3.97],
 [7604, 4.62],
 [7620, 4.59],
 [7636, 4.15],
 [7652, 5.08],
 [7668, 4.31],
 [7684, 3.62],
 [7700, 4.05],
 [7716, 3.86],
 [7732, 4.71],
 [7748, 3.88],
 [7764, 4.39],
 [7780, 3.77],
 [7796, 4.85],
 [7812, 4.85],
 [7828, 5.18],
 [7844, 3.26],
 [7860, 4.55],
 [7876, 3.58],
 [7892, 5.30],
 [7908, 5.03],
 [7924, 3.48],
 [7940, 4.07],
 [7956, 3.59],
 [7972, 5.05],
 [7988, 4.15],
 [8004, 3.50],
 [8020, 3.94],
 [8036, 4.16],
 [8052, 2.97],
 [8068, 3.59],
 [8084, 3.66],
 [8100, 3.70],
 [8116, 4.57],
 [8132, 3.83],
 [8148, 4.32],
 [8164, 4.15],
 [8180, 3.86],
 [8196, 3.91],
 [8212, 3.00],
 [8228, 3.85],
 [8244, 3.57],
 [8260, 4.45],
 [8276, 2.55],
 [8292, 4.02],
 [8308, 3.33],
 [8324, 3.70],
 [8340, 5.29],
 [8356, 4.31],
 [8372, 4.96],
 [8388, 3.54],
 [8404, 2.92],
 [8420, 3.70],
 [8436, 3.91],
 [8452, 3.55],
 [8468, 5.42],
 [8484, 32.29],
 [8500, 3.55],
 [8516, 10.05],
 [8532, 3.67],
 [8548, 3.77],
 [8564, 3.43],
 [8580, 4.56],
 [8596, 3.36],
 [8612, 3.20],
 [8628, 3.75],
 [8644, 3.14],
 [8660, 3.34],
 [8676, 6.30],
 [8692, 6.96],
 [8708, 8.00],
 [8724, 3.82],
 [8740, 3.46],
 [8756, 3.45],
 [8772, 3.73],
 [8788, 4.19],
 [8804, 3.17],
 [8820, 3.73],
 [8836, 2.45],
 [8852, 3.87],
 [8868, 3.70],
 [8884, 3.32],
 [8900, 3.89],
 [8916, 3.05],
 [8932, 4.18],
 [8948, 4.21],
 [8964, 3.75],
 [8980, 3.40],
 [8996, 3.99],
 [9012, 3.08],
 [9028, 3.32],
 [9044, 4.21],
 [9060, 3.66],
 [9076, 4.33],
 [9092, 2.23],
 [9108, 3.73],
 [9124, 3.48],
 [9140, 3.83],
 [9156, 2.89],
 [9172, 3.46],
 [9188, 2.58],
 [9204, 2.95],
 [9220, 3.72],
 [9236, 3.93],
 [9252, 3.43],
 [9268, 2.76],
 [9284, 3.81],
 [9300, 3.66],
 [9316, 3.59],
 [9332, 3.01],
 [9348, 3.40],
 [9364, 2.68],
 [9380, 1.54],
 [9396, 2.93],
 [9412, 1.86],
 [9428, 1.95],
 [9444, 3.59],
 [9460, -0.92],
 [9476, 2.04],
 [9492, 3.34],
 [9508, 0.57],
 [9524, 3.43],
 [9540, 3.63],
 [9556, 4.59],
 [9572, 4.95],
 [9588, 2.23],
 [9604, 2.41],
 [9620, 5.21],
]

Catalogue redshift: 0.29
